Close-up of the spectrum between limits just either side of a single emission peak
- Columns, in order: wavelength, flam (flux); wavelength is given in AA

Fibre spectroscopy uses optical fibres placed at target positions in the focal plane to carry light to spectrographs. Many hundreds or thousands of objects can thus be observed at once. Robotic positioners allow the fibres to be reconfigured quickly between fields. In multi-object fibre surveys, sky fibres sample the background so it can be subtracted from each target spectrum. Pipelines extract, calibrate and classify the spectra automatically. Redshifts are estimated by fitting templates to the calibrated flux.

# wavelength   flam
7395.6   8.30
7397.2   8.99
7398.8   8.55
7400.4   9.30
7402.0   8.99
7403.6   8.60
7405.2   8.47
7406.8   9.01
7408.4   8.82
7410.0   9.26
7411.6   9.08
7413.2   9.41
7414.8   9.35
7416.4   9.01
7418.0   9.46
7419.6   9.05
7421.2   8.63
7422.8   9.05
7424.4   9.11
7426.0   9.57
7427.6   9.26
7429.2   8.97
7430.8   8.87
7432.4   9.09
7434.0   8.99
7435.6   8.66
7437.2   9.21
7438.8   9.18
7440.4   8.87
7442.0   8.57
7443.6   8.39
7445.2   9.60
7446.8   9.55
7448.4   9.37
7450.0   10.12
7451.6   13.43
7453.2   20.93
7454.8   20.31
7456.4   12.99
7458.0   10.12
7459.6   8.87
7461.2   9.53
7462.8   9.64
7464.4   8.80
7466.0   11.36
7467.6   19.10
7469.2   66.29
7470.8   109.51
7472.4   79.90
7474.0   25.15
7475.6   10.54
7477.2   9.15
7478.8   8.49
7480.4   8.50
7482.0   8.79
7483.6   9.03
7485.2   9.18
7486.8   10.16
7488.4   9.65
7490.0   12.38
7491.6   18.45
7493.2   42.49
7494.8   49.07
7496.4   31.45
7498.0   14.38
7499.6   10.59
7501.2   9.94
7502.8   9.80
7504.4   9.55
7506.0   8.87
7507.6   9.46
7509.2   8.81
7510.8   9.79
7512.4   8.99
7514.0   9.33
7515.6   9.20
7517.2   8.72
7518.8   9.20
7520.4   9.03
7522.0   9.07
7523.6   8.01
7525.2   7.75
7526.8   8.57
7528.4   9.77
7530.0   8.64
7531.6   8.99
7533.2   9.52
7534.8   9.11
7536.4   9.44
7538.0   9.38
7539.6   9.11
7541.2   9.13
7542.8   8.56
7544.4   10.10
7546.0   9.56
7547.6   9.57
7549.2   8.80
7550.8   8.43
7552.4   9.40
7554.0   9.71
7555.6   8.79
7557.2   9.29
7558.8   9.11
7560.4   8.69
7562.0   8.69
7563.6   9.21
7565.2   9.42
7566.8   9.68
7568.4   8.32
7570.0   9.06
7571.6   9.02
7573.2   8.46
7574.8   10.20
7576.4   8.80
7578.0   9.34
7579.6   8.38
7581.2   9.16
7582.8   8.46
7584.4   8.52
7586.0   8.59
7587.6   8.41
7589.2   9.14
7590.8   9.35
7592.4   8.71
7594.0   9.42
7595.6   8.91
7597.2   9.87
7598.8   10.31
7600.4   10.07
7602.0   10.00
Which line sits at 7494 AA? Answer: [N II]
